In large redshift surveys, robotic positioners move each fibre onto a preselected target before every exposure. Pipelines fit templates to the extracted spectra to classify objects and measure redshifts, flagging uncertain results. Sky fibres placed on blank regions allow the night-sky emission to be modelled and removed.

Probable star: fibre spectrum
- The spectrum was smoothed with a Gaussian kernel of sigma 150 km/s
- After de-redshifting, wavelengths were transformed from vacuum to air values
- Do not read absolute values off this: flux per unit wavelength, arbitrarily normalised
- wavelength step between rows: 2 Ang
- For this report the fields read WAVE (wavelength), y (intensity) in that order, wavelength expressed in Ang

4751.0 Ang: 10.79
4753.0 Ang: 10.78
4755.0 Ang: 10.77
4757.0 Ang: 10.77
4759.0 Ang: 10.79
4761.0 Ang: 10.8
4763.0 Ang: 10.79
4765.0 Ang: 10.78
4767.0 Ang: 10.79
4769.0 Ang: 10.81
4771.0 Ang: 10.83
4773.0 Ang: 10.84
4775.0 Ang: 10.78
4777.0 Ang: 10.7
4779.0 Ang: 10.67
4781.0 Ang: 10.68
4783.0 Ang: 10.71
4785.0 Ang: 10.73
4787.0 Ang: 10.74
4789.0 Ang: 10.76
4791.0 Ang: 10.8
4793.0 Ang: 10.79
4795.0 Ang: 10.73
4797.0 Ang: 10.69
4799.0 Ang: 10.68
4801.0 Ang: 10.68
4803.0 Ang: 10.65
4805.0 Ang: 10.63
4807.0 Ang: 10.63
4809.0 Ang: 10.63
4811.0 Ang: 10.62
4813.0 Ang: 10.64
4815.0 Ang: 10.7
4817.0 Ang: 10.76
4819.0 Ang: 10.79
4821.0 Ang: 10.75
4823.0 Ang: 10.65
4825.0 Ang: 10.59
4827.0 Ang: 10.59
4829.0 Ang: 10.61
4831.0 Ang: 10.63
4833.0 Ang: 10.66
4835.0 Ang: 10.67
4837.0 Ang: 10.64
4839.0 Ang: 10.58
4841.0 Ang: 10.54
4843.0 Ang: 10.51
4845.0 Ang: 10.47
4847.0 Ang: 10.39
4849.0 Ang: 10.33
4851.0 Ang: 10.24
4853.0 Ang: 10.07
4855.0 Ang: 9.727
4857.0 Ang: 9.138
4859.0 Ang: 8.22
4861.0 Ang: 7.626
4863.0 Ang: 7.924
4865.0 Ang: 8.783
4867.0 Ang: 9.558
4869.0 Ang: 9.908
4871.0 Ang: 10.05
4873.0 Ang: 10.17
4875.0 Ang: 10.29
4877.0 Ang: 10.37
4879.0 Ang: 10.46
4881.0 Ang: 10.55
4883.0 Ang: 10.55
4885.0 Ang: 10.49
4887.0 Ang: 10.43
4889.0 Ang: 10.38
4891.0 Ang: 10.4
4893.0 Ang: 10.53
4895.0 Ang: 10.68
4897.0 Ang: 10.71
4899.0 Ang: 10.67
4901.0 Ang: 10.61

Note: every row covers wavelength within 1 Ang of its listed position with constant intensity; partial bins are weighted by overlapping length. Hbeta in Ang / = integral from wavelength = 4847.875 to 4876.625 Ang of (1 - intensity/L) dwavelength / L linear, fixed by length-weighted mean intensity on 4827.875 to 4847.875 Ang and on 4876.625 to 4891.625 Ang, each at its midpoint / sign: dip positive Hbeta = 2.9 Ang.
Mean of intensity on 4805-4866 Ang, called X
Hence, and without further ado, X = 10.2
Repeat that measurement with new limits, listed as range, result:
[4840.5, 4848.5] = 10.5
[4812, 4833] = 10.7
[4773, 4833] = 10.7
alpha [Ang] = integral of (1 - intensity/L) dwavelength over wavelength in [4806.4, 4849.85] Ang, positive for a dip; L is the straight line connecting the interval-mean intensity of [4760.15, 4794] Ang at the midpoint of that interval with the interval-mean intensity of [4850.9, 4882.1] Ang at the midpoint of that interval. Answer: -2.3 Ang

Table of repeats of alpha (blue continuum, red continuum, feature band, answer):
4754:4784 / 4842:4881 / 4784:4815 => -0.8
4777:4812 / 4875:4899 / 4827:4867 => 2.6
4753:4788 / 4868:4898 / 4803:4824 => -0.1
